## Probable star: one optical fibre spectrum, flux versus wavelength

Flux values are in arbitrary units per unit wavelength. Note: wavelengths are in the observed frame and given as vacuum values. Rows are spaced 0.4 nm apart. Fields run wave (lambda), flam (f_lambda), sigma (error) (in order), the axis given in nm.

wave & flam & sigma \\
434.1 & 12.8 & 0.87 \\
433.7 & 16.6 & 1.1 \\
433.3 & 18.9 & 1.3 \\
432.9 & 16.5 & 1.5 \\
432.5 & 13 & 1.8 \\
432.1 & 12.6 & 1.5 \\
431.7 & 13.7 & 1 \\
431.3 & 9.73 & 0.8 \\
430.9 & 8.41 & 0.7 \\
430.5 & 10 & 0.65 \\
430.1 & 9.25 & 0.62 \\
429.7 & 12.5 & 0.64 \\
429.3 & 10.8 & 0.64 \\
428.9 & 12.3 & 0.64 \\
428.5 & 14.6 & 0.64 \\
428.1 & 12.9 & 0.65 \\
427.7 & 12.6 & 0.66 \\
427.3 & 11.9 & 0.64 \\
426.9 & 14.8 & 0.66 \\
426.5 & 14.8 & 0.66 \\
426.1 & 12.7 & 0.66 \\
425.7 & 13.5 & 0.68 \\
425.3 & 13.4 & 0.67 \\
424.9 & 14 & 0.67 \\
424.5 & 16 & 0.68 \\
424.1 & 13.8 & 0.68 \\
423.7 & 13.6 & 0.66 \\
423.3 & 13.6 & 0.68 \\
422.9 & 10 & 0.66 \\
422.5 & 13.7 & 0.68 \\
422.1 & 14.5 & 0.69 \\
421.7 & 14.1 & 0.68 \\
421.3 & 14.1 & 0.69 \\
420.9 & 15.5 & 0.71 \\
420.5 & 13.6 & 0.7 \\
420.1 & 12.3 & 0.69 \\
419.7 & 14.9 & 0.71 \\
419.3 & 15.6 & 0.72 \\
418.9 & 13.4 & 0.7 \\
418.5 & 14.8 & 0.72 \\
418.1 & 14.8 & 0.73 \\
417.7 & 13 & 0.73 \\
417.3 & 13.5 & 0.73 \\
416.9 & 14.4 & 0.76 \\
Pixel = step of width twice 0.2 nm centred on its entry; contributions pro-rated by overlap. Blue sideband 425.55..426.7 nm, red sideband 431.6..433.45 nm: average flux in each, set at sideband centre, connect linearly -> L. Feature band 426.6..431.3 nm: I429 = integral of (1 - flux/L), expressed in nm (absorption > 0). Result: 0.788 nm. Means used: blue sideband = 13.7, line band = 11.8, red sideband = 14.9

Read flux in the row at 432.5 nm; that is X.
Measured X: 13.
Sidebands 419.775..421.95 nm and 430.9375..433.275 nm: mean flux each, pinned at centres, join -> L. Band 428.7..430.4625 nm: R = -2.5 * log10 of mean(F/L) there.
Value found 0.204 mag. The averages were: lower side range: 14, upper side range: 13.2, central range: 11.1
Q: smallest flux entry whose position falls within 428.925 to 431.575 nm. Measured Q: 8.41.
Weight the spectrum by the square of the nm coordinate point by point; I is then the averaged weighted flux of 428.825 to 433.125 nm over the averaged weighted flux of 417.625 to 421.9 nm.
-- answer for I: 0.9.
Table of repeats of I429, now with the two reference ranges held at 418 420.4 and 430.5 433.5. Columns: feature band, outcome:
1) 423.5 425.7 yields -0.06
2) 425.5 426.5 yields 0.01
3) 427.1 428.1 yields 0.08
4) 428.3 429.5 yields 0.07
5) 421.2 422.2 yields -0.01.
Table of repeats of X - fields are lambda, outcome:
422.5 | 13.7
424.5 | 16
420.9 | 15.5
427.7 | 12.6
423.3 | 13.6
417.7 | 13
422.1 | 14.5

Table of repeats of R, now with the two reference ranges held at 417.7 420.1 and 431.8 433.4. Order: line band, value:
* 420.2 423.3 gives 0.068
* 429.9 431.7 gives 0.448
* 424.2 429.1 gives 0.080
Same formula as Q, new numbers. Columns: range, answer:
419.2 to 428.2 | 10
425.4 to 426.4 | 12.7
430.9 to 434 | 9.73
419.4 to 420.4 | 12.3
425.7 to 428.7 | 11.9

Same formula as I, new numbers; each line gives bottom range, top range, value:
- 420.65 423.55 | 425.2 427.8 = 1.00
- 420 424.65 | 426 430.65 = 0.93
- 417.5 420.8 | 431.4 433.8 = 1.13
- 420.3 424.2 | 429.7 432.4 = 0.83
